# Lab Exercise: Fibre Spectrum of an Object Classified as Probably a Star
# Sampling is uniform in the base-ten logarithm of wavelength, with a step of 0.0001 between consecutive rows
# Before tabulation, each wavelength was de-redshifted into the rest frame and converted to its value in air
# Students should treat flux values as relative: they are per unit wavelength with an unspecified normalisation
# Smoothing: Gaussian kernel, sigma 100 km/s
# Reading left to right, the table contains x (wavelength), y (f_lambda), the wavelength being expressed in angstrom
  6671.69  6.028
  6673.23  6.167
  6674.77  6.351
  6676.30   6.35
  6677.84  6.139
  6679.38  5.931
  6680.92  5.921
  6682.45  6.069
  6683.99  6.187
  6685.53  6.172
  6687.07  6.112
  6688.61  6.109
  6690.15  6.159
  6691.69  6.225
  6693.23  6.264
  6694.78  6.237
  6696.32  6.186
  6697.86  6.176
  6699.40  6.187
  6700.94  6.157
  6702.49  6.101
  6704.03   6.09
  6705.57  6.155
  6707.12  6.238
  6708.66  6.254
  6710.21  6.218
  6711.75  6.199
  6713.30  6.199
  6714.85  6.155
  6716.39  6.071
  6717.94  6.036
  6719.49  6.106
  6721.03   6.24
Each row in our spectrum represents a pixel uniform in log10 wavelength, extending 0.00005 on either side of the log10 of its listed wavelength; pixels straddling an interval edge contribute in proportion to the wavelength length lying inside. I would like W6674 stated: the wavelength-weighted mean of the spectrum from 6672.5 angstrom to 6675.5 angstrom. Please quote 6.25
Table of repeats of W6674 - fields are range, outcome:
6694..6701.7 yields 6.19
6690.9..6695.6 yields 6.23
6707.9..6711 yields 6.24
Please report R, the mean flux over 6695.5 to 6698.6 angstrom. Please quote 6.19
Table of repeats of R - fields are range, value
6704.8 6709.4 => 6.22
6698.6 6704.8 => 6.14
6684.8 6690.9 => 6.14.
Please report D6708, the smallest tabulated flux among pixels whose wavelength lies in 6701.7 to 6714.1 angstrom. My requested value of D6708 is 6.09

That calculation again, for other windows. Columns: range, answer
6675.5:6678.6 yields 6.139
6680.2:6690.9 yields 5.921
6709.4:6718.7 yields 6.036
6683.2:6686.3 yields 6.172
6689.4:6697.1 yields 6.159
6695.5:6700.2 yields 6.176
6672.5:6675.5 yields 6.167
